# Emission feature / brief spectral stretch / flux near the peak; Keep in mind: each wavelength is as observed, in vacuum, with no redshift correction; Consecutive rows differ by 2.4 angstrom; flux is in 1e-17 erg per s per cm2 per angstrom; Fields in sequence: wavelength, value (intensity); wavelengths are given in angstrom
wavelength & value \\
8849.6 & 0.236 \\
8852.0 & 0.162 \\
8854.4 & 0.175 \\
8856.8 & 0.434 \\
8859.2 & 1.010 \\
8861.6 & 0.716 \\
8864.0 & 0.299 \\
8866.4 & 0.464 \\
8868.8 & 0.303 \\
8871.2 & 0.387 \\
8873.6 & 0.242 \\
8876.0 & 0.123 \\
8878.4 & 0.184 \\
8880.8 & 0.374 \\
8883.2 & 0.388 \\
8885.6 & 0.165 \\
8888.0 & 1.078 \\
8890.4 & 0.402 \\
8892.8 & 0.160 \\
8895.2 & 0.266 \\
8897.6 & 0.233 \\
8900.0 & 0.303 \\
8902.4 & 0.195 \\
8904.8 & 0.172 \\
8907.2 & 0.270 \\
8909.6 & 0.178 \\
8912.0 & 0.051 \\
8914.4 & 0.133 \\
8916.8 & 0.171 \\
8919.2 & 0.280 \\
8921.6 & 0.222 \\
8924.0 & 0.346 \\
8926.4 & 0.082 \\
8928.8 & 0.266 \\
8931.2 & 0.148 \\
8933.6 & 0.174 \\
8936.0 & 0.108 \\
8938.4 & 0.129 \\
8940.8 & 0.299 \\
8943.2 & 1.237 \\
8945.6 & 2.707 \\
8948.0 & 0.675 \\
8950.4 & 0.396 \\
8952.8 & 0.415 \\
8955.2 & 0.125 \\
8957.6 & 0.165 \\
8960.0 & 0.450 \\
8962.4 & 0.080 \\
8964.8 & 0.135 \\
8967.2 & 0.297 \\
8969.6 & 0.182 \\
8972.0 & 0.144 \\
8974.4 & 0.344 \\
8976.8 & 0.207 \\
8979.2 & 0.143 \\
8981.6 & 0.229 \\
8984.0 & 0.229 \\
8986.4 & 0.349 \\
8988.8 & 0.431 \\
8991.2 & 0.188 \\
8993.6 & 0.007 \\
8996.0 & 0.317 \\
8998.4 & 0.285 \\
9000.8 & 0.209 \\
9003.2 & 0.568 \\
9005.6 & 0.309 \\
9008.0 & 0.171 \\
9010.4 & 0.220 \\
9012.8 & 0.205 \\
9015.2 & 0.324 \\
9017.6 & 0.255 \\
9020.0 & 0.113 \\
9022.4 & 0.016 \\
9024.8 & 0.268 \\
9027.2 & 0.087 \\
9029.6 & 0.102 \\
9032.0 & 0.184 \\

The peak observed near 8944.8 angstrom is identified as [O III]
